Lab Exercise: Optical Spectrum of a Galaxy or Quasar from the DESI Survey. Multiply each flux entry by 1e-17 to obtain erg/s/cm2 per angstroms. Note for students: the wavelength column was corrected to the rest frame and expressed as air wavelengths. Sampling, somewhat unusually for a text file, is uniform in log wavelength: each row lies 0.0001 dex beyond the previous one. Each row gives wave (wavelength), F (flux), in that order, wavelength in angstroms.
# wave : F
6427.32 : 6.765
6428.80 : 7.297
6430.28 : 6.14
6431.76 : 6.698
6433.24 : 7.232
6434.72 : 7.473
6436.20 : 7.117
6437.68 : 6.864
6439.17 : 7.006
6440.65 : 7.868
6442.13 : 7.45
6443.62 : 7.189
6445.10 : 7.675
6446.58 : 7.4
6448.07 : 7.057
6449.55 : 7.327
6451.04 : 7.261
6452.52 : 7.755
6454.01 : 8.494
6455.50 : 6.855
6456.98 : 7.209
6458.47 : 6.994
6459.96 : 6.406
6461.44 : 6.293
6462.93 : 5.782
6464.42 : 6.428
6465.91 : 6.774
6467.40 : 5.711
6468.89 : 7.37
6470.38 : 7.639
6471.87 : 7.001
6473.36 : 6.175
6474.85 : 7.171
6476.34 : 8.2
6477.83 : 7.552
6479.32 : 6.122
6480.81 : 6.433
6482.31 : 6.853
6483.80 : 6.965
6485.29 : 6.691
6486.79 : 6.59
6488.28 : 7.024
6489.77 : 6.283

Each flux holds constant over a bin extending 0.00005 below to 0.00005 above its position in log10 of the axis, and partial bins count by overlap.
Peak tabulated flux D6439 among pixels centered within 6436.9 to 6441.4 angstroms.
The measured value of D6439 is 7.868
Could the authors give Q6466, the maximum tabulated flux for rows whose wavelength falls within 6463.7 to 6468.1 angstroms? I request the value 6.774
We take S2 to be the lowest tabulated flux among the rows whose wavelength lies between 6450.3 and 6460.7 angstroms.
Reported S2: 6.406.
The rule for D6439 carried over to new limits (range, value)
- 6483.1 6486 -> 6.965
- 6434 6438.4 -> 7.473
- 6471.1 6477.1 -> 8.2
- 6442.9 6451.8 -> 7.675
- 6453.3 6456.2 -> 8.494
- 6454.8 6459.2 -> 7.209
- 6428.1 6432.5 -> 7.297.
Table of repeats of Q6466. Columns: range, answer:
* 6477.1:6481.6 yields 7.552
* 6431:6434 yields 7.232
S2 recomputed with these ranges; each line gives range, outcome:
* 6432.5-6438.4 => 6.864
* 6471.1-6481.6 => 6.122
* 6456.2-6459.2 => 6.994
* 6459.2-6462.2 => 6.293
